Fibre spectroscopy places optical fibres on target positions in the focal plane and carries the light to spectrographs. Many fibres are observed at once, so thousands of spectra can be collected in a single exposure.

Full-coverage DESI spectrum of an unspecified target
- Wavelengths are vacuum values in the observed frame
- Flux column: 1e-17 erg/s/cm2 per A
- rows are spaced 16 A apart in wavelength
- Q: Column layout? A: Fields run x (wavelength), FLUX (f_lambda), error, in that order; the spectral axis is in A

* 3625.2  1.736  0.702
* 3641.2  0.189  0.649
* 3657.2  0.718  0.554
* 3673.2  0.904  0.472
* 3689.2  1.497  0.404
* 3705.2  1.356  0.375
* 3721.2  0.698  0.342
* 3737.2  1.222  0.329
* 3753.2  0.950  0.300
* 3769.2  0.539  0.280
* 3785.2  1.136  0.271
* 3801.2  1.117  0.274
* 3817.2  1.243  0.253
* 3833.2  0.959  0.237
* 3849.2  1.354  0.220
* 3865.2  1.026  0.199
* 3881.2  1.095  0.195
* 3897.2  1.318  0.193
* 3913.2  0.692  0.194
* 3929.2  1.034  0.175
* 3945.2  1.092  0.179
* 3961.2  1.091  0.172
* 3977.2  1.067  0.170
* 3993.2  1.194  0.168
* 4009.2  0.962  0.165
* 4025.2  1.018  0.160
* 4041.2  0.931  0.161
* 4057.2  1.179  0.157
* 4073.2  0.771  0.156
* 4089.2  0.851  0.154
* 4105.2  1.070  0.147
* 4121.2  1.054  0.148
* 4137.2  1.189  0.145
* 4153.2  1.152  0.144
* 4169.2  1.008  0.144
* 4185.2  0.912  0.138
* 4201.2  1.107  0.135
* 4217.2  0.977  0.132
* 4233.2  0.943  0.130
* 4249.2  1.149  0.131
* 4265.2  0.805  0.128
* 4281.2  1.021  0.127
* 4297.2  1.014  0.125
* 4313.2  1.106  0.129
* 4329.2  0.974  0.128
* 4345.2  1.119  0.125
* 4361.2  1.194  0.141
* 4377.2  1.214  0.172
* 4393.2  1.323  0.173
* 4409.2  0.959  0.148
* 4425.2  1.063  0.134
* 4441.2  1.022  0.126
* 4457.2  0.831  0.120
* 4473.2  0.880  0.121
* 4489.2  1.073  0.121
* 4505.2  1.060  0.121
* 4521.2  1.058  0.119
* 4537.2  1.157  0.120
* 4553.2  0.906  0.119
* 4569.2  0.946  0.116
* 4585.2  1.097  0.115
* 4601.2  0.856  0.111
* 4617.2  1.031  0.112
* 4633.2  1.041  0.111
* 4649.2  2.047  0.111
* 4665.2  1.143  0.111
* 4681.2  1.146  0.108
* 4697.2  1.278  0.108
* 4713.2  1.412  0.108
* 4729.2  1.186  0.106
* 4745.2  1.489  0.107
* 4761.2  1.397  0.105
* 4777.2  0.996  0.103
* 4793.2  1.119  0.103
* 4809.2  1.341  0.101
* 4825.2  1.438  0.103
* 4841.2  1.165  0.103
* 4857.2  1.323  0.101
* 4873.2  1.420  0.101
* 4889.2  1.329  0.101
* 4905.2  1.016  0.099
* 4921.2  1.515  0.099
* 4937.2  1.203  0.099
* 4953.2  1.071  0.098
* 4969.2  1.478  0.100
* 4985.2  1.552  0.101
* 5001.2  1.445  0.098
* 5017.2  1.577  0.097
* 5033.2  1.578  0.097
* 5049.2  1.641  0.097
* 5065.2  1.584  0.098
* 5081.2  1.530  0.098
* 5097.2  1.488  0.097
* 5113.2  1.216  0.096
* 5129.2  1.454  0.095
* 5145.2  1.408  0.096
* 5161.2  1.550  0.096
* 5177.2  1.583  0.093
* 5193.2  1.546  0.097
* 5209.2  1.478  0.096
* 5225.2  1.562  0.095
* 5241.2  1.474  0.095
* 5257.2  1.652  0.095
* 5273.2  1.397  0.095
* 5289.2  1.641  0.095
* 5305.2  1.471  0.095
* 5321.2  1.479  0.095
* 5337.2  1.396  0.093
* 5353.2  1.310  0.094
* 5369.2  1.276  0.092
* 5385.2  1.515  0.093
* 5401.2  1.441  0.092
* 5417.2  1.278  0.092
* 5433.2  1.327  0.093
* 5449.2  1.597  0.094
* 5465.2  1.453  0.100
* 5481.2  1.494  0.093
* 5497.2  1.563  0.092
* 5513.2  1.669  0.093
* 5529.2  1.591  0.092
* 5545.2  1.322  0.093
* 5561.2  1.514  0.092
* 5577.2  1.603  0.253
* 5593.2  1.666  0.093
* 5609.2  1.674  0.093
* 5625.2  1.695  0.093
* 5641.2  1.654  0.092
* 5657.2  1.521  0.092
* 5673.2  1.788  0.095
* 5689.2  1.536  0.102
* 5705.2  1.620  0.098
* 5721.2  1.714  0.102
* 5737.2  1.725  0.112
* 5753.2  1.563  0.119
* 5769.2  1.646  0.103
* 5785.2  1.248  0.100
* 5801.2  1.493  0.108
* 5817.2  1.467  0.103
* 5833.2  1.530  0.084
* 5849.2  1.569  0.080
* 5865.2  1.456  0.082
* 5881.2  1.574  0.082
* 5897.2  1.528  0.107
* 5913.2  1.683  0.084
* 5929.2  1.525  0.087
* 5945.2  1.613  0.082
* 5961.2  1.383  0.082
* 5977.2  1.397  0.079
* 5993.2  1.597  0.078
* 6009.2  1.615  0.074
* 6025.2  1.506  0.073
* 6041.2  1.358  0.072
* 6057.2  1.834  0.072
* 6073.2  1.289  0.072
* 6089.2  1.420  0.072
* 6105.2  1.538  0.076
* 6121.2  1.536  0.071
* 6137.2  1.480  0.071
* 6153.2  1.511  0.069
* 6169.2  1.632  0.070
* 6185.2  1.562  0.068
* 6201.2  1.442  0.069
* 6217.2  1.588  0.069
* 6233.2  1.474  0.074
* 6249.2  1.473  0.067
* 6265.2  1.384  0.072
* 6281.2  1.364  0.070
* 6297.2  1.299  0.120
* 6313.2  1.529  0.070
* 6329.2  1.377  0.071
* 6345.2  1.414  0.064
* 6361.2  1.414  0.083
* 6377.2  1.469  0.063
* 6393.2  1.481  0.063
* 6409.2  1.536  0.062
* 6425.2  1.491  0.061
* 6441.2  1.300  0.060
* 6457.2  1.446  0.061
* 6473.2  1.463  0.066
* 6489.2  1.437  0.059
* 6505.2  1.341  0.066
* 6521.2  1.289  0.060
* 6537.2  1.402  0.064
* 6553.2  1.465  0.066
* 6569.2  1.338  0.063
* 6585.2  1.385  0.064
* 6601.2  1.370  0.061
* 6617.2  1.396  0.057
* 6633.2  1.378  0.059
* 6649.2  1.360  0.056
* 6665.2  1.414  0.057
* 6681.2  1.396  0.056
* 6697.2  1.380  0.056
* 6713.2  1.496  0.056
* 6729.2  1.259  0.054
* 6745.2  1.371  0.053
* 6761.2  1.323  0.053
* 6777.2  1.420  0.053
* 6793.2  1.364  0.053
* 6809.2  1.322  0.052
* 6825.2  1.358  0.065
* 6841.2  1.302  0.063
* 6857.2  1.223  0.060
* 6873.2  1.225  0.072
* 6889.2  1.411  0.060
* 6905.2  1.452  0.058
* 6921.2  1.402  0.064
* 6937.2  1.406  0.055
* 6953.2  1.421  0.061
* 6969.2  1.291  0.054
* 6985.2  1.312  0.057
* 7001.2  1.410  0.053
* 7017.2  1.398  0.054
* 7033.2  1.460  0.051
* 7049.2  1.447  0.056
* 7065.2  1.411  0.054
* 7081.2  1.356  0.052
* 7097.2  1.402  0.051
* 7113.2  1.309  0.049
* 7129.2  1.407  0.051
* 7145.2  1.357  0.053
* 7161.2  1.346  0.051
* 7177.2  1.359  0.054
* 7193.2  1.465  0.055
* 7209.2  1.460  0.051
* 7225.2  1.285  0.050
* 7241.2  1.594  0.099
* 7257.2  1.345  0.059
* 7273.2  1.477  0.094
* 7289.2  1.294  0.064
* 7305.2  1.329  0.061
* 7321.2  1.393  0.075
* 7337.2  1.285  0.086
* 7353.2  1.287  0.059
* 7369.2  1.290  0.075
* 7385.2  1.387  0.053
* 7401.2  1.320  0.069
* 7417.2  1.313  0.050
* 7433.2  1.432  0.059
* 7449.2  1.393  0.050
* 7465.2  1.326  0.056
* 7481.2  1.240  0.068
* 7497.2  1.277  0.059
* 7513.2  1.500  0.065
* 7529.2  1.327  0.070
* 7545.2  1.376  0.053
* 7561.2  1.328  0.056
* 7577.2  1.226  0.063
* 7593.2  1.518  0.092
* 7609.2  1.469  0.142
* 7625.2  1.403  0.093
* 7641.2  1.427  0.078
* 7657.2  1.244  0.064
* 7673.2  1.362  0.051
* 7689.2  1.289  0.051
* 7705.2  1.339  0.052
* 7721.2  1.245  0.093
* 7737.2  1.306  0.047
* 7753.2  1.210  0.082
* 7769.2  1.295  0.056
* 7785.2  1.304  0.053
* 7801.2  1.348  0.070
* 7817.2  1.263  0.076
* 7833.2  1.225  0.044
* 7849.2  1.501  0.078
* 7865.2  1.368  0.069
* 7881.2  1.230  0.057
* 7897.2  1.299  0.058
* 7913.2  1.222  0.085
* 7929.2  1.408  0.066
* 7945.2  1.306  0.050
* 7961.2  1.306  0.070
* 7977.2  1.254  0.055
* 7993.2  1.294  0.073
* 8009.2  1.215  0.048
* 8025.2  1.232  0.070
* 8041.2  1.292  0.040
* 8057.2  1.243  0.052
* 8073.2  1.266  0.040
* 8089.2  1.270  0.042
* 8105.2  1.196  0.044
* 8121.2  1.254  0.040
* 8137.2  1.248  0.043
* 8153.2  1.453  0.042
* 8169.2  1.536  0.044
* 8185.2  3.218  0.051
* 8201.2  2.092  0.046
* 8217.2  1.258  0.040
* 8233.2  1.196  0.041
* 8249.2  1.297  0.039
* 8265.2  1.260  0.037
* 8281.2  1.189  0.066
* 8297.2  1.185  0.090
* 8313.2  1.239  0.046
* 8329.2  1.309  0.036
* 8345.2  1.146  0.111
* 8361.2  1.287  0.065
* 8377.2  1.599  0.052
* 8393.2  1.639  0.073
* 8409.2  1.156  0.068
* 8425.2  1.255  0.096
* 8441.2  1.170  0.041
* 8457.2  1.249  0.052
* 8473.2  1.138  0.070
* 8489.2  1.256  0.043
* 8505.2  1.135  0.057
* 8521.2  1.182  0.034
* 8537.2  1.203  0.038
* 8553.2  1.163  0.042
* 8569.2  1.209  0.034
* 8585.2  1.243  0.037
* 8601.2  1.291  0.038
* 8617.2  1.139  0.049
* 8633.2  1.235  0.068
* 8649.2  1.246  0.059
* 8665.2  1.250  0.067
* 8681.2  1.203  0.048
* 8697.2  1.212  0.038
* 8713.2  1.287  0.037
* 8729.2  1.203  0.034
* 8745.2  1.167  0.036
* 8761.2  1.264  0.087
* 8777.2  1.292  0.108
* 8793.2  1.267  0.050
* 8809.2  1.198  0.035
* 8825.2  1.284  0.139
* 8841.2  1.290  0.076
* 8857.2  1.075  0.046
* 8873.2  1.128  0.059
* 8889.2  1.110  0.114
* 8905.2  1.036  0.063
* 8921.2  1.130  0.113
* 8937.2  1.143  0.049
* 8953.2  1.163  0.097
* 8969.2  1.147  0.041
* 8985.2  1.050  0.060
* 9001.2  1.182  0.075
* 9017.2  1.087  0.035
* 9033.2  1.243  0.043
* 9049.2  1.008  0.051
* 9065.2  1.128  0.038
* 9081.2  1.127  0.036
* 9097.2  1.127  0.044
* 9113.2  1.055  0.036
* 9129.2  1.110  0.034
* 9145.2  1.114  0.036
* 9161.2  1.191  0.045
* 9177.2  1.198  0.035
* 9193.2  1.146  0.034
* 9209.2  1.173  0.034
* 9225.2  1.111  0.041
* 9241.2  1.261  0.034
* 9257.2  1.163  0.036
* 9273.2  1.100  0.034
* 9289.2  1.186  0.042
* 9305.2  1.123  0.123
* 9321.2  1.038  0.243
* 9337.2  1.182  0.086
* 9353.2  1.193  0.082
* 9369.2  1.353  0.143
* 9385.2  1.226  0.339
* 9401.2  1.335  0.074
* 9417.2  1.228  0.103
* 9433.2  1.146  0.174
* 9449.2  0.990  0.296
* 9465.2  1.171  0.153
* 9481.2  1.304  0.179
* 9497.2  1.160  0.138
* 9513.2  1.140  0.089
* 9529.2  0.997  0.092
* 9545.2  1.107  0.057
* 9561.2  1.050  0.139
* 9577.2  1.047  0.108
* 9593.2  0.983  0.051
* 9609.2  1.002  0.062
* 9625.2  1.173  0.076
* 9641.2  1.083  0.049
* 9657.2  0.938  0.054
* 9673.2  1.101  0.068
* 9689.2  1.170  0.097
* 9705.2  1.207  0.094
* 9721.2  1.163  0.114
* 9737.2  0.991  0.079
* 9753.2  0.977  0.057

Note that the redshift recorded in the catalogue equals 0.246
